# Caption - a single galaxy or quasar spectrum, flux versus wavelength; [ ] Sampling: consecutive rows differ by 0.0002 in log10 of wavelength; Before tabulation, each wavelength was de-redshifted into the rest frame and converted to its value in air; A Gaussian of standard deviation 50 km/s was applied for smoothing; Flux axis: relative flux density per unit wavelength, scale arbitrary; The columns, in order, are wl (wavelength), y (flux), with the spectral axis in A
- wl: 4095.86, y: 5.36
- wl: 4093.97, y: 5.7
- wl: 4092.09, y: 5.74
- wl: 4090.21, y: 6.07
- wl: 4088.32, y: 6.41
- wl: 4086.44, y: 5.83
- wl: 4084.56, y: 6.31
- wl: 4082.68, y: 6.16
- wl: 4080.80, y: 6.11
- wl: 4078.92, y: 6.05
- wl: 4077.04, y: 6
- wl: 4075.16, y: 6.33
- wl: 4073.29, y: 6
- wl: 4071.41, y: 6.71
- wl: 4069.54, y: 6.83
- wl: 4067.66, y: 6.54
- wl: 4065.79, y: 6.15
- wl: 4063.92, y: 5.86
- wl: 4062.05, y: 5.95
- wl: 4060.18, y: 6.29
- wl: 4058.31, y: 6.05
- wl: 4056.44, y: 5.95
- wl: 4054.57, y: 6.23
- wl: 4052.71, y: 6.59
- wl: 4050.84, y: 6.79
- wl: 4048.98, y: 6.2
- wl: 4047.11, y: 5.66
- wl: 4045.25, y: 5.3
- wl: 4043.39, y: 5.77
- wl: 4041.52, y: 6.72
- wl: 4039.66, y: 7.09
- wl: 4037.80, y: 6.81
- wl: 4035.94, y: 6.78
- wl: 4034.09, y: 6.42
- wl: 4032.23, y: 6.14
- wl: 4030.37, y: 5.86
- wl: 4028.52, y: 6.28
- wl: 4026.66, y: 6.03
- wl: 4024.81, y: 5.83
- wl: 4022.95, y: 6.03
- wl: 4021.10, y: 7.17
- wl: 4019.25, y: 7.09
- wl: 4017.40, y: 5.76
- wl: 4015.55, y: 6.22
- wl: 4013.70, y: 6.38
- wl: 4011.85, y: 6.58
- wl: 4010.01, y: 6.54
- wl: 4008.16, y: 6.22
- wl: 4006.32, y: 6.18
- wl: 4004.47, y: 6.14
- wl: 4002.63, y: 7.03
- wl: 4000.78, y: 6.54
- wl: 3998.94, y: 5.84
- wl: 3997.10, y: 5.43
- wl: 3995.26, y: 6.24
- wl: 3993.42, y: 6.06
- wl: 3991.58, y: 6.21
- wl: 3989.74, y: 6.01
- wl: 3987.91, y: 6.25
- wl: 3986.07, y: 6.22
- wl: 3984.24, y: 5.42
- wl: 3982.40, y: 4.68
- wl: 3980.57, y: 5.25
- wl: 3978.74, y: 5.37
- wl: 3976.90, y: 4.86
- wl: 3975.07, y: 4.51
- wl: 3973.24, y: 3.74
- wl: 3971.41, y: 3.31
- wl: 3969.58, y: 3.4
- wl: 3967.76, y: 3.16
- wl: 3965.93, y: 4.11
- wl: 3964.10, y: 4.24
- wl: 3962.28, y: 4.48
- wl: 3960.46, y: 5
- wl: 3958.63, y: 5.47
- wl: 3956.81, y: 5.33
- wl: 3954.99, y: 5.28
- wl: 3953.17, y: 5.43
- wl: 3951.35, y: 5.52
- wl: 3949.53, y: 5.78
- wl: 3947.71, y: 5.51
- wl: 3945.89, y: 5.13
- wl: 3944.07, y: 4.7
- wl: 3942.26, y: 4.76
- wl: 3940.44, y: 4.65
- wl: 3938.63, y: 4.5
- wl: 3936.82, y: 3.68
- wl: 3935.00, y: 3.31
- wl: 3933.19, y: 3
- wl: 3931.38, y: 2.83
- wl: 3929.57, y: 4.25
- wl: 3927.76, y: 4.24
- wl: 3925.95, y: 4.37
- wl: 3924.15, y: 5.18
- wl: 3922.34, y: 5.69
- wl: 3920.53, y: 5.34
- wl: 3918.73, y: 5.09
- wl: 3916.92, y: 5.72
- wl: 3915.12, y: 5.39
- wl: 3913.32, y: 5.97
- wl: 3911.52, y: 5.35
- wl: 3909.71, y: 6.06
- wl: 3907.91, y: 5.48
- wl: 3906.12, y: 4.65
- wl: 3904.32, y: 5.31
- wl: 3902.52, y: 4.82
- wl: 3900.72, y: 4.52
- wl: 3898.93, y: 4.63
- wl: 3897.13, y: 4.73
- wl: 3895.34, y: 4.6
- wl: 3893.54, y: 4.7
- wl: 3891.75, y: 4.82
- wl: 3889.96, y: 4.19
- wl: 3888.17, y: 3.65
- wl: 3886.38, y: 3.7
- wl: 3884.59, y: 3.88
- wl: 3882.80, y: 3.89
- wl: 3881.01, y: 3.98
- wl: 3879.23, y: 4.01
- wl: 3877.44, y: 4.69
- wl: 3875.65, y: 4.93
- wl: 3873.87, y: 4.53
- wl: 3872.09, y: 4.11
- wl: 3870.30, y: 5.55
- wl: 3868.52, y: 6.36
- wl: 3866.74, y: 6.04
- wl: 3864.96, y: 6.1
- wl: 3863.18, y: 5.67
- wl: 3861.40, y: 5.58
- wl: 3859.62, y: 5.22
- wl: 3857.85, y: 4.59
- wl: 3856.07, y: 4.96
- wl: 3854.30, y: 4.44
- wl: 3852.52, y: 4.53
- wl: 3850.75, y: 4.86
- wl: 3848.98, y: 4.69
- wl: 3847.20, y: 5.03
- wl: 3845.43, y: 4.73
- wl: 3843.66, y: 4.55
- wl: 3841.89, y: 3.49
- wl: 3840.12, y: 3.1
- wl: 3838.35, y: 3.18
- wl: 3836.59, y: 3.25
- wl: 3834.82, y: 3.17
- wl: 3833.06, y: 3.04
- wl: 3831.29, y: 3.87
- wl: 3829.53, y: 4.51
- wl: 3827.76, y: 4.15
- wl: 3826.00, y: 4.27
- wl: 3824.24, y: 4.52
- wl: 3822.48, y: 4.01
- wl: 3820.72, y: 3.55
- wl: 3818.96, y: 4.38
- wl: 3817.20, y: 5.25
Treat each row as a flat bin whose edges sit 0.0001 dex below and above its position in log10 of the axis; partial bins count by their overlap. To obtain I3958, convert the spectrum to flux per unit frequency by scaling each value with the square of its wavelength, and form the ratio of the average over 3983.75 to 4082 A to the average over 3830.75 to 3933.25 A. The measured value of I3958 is 1.45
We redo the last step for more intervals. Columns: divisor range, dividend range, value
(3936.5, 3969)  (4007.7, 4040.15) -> 1.37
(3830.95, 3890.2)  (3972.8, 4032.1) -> 1.43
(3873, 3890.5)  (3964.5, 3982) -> 1.06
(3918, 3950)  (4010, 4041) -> 1.48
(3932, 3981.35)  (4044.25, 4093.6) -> 1.43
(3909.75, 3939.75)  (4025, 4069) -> 1.42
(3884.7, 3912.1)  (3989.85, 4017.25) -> 1.39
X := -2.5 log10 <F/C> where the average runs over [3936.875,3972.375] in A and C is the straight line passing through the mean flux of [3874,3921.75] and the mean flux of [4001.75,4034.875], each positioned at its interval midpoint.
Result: 0.17 mag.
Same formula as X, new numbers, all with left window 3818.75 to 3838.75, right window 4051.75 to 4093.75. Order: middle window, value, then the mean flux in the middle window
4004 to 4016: -0.139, 6.33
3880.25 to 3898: 0.049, 4.22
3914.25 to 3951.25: 0.034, 4.67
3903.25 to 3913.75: -0.183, 5.44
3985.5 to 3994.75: -0.145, 6.15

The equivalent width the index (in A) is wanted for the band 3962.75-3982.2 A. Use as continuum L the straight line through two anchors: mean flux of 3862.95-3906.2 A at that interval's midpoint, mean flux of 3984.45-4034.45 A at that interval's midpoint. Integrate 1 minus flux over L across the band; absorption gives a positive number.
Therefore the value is 5.27 A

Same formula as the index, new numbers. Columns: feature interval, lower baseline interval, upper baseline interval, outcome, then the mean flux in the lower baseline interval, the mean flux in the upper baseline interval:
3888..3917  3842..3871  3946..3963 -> 1.28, 5.14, 5.31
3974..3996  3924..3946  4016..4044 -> -0.99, 4.13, 6.39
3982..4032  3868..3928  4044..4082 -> -3.97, 4.83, 6.18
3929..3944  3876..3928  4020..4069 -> 3.61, 4.79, 6.26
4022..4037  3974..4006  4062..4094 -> -0.58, 5.77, 6.17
